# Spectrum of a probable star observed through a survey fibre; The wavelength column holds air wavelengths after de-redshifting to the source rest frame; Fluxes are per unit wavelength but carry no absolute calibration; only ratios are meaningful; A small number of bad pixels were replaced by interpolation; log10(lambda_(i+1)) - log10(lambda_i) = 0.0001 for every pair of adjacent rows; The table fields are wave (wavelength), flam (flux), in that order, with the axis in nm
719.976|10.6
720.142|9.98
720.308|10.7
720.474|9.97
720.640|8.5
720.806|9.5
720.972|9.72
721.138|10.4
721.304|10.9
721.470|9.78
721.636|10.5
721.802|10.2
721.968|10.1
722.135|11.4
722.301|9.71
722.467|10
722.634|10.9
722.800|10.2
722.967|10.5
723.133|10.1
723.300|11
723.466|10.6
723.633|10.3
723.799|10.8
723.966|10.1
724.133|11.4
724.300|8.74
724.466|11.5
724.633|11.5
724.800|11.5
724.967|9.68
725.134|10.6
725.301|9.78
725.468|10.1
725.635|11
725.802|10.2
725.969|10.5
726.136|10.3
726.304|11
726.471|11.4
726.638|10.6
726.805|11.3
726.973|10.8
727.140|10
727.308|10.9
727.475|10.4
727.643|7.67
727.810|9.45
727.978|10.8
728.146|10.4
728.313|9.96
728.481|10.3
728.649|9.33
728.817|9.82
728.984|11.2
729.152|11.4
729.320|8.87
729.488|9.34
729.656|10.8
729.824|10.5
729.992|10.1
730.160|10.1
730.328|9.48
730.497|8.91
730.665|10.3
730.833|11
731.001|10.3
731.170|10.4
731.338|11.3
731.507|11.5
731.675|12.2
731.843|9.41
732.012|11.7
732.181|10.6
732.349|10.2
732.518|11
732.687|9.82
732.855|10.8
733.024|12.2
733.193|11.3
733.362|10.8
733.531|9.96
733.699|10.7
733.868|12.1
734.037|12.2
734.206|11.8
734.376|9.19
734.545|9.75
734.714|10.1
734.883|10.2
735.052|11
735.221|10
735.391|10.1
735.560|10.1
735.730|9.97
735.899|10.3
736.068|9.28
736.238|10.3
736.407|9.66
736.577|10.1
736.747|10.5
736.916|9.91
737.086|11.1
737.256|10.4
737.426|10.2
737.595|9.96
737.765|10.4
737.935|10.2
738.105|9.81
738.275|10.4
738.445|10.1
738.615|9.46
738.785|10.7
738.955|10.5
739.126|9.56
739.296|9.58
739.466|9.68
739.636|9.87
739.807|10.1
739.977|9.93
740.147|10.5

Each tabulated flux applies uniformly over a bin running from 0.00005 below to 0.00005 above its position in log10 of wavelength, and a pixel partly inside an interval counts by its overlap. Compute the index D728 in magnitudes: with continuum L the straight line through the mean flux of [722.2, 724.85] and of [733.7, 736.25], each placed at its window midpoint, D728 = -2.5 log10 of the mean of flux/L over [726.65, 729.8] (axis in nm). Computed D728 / 0.04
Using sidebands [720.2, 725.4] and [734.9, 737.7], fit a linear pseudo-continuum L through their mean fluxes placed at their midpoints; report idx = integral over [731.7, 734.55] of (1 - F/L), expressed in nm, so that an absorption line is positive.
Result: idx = -0.177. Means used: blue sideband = 10.3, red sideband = 10.2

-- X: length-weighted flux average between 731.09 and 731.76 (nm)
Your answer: 11.4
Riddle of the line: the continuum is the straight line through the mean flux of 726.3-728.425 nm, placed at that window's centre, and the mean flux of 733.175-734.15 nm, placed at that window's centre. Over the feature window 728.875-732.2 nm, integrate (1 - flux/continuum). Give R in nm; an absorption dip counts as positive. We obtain 0.09 nm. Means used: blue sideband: 10.3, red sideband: 11.2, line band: 10.5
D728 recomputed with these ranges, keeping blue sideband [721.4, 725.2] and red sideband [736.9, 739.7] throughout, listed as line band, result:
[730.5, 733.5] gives -0.05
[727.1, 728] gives 0.06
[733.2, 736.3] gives -0.03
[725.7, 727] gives -0.04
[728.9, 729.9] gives 0.00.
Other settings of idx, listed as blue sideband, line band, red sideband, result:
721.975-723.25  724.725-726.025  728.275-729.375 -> -0.015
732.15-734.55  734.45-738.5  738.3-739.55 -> 0.078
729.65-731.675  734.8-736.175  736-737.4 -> 0.013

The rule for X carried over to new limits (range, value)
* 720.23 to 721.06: 9.67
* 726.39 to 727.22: 10.8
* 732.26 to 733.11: 10.8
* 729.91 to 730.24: 10.1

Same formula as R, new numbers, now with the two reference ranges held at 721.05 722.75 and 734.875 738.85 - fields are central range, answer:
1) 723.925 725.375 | -0.03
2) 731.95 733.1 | -0.07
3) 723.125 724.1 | -0.02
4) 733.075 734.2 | -0.11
